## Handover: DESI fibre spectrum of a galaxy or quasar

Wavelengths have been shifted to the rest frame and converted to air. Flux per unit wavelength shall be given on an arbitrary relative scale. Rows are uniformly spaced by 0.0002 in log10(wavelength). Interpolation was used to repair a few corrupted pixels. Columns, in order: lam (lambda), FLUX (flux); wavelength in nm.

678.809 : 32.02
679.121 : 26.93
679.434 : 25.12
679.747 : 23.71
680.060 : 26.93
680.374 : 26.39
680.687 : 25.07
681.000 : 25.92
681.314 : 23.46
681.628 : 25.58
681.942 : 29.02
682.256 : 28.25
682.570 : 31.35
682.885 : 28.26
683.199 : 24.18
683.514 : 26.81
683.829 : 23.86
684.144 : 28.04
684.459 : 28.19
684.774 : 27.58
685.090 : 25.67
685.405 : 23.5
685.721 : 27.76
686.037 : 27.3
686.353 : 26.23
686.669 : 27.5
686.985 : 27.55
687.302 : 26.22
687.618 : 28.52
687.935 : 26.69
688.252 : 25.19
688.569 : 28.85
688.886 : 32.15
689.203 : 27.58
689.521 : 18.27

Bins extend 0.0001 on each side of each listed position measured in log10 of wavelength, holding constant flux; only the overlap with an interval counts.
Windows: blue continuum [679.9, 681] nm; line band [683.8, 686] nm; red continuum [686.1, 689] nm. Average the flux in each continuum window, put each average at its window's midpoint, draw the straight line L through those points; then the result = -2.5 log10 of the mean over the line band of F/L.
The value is 0.02 mag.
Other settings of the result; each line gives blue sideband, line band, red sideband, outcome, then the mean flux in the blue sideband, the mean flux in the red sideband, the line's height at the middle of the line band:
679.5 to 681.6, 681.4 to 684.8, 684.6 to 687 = -0.06 mag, 25.3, 26.6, 25.9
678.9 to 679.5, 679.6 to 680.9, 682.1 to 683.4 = 0.07 mag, 26.8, 28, 27.2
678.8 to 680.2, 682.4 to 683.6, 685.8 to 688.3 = -0.04 mag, 26.4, 27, 26.7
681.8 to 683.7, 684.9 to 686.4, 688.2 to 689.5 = 0.07 mag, 27.9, 27.6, 27.8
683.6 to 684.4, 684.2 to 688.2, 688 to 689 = 0.02 mag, 26.3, 28.4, 27.3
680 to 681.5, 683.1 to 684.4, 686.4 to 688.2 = 0.01 mag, 25.5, 27.1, 26.2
